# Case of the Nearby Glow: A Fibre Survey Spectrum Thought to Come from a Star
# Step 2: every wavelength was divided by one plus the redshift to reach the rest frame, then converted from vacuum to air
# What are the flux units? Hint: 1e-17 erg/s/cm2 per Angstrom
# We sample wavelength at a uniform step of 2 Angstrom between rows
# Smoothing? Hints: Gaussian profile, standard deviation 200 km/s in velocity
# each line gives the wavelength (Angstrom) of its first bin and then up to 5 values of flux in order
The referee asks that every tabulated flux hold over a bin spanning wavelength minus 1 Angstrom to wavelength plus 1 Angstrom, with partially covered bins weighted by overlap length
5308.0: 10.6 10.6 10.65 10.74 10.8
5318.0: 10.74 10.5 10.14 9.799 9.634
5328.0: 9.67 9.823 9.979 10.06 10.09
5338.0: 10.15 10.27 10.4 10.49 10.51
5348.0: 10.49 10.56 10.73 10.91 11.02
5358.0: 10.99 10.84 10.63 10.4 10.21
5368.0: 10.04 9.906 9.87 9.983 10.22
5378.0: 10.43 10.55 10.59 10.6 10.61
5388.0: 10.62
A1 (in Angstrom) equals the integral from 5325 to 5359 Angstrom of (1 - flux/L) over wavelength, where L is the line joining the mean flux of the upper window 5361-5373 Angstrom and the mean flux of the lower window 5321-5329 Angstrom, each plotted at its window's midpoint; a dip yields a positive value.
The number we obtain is -1.3 Angstrom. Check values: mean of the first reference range 9.81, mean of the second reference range 10.2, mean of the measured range 10.3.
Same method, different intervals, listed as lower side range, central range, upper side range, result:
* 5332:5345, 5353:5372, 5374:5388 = -0.3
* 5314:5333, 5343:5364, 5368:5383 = -1.1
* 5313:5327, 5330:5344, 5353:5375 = 0.3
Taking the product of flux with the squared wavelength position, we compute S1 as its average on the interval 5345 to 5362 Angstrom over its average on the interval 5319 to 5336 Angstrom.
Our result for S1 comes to 1.09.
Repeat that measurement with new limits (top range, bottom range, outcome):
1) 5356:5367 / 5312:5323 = 1.02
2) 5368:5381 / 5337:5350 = 0.99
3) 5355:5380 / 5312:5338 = 1.04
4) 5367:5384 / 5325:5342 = 1.04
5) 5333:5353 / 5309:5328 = 1.01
